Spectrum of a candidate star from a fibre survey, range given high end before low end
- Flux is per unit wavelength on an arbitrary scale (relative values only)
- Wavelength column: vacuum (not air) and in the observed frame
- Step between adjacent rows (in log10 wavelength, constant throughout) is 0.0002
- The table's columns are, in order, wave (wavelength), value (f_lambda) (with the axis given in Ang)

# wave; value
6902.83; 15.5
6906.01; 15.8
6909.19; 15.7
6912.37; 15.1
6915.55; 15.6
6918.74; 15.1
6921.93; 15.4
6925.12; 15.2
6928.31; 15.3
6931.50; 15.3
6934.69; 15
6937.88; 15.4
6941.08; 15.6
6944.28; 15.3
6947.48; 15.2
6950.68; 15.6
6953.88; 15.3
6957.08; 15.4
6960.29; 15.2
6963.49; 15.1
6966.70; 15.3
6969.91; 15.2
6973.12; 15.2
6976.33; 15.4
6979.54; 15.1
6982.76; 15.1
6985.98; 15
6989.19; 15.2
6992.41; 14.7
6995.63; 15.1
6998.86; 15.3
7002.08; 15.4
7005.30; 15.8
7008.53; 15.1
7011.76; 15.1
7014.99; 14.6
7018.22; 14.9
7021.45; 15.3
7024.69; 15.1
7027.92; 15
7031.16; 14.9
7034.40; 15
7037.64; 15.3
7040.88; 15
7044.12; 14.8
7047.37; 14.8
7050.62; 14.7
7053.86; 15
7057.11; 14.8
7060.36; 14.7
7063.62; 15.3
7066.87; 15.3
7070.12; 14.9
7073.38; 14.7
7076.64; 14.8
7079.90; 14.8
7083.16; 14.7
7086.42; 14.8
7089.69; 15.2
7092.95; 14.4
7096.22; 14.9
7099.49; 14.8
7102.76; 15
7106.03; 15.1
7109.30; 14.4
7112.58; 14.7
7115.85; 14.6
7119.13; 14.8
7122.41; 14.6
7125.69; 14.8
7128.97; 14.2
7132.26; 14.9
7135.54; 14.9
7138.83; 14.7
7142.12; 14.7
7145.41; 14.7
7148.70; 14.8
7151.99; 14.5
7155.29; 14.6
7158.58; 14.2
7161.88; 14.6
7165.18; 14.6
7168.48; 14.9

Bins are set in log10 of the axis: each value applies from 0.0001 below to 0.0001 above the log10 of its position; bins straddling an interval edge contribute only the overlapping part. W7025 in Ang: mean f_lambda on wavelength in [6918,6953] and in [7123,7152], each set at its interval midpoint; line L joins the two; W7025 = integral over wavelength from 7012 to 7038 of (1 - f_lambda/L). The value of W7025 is 0.1 Ang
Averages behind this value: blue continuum 15.3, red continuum 14.7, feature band 15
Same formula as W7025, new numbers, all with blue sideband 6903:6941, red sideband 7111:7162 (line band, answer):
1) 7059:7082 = -0.1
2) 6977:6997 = 0.1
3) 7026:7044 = 0.0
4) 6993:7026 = -0.2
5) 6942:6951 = 0.0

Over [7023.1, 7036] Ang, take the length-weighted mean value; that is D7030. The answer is 15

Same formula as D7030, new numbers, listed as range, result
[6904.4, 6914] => 15.5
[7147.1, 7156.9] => 14.6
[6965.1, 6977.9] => 15.3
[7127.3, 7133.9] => 14.5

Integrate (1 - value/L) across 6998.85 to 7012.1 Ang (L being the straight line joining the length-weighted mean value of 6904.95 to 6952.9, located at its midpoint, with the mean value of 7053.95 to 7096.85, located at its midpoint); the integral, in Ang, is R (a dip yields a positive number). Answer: -0.2 Ang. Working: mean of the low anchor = 15.4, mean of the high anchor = 14.9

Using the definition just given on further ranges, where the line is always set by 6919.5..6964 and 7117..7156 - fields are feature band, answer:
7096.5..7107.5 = -0.12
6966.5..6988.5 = 0.02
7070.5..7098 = 0.11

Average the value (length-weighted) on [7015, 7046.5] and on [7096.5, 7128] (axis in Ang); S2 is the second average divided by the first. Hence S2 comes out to 1.0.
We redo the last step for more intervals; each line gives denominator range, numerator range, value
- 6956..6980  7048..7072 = 0.98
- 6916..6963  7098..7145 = 0.96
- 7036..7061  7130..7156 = 0.99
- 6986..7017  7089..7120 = 0.98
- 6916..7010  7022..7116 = 0.98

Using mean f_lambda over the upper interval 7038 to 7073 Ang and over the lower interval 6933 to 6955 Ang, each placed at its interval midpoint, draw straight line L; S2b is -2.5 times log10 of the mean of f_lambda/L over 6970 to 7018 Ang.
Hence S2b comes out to 0.001 mag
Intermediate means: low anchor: 15.3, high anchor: 14.9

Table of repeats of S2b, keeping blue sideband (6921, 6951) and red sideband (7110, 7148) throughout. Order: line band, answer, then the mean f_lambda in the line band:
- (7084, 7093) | -0.004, 14.9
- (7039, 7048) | 0.006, 14.9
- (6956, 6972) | 0.000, 15.2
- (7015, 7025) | 0.002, 15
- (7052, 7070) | -0.008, 15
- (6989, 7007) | -0.010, 15.3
